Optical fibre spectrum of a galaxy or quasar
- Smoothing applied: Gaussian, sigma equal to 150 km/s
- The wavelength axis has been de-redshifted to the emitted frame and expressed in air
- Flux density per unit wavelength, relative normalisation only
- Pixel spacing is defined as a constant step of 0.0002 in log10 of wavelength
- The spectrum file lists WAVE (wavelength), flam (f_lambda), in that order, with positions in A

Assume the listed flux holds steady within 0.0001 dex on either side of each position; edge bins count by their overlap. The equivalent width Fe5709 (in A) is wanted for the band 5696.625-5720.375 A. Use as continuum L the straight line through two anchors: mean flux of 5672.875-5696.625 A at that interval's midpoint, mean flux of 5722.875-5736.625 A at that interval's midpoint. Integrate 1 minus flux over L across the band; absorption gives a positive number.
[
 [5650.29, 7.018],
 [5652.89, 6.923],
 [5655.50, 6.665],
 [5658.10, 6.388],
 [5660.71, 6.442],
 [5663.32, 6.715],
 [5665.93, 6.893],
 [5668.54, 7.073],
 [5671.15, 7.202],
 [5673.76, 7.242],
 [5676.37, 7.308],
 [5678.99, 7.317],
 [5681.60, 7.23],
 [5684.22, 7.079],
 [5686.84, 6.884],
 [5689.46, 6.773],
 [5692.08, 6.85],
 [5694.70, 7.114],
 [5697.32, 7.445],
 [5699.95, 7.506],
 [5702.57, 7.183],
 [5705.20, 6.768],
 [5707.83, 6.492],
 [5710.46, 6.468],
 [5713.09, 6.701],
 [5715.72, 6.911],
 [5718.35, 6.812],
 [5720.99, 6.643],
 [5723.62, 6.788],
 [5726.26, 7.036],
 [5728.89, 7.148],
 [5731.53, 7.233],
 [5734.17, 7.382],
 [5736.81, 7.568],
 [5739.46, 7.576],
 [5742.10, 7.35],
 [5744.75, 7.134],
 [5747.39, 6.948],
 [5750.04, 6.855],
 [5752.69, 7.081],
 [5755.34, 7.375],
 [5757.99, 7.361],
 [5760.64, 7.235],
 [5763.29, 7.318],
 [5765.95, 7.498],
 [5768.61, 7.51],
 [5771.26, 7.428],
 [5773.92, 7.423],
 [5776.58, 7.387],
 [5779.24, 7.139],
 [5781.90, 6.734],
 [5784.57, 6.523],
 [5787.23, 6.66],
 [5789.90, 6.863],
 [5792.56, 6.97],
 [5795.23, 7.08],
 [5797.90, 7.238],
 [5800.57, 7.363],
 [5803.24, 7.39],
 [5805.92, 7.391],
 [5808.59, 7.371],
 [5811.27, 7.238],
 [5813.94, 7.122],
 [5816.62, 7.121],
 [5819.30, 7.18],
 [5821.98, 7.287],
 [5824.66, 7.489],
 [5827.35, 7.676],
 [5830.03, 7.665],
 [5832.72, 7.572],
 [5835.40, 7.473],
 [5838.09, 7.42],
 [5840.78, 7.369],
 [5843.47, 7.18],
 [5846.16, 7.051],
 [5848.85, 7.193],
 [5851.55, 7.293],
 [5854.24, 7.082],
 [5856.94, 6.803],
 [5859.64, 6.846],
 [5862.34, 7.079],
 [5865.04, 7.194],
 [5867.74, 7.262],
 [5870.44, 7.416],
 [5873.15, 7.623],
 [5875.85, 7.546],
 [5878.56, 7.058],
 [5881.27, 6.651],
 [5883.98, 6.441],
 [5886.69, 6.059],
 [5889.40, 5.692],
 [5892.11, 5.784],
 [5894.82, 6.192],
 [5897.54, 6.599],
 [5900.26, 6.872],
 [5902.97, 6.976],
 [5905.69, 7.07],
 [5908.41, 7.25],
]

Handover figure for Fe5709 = 0.8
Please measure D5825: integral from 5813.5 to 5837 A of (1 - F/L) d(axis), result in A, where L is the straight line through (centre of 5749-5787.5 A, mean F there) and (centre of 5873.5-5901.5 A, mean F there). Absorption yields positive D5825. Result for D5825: -1.8 A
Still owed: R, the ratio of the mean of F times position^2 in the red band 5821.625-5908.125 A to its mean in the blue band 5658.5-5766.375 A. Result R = 1.05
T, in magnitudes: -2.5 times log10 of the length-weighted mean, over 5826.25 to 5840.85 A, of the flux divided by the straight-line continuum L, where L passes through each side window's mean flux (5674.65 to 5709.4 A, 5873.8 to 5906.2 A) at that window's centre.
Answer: -0.12 mag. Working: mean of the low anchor 7.07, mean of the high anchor 6.59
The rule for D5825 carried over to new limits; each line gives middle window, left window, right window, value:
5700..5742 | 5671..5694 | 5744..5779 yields 1.0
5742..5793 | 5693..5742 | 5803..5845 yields 0.4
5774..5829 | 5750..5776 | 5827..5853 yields 1.4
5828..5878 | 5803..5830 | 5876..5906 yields -2.5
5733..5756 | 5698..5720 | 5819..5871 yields -0.9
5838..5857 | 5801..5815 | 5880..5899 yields -1.1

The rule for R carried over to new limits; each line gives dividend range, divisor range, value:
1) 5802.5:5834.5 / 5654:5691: 1.12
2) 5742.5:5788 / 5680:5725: 1.06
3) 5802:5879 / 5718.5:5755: 1.06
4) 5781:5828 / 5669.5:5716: 1.06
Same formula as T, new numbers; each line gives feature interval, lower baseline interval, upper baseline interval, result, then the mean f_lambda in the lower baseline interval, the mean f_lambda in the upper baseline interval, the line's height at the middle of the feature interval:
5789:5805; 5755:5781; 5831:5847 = 0.03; 7.36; 7.36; 7.36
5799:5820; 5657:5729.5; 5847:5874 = -0.03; 6.94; 7.17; 7.1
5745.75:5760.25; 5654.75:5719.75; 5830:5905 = -0.03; 6.94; 6.97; 6.95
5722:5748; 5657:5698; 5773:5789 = -0.04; 6.99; 6.96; 6.98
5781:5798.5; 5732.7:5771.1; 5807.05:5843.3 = 0.07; 7.3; 7.38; 7.34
